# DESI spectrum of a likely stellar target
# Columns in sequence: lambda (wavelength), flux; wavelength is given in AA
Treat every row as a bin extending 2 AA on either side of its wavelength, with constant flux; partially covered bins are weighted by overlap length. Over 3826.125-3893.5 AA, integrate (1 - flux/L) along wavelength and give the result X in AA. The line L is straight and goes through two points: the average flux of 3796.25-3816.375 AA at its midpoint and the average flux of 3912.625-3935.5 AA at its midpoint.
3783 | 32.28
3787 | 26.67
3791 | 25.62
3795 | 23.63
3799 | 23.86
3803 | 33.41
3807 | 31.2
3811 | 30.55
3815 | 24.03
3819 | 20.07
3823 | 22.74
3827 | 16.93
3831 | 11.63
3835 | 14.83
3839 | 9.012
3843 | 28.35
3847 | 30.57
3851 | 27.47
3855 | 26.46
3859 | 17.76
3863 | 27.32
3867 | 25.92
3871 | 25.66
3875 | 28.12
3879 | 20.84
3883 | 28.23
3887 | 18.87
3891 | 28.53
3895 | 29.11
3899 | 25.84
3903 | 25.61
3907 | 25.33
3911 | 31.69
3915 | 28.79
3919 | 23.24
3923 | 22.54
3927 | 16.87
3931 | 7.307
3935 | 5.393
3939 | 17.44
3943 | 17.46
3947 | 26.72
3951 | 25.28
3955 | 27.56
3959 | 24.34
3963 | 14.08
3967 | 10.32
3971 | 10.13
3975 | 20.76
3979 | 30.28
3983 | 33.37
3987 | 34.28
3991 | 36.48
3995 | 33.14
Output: 2.05 AA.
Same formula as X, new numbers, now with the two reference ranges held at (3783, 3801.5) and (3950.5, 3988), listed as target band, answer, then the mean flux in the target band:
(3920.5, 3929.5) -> 1.64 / 19.2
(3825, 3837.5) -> 5.45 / 14.2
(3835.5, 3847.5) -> 2.08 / 20.7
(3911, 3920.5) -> -1.48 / 27.4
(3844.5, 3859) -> -1.09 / 26.7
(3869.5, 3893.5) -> -0.81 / 25.1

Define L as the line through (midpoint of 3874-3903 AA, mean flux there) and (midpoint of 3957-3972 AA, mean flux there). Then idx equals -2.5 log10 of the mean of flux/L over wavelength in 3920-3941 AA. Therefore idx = 0.36 mag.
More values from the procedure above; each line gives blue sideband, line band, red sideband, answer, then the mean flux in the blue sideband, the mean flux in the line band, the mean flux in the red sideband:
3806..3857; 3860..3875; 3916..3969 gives -0.22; 22.4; 26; 18.5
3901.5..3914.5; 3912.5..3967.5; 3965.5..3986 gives 0.27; 27.8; 19.4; 21.9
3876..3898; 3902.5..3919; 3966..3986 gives -0.13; 25.3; 27.5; 22.2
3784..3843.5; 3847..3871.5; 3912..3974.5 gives -0.19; 22.9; 25.5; 18.8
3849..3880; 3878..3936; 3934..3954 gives -0.03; 25.1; 22.9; 19.6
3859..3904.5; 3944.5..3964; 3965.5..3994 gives 0.07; 25.5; 23.9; 25.6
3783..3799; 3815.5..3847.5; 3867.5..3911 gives 0.34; 26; 19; 25.9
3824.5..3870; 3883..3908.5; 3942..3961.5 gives -0.13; 21.6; 25.8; 24.4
